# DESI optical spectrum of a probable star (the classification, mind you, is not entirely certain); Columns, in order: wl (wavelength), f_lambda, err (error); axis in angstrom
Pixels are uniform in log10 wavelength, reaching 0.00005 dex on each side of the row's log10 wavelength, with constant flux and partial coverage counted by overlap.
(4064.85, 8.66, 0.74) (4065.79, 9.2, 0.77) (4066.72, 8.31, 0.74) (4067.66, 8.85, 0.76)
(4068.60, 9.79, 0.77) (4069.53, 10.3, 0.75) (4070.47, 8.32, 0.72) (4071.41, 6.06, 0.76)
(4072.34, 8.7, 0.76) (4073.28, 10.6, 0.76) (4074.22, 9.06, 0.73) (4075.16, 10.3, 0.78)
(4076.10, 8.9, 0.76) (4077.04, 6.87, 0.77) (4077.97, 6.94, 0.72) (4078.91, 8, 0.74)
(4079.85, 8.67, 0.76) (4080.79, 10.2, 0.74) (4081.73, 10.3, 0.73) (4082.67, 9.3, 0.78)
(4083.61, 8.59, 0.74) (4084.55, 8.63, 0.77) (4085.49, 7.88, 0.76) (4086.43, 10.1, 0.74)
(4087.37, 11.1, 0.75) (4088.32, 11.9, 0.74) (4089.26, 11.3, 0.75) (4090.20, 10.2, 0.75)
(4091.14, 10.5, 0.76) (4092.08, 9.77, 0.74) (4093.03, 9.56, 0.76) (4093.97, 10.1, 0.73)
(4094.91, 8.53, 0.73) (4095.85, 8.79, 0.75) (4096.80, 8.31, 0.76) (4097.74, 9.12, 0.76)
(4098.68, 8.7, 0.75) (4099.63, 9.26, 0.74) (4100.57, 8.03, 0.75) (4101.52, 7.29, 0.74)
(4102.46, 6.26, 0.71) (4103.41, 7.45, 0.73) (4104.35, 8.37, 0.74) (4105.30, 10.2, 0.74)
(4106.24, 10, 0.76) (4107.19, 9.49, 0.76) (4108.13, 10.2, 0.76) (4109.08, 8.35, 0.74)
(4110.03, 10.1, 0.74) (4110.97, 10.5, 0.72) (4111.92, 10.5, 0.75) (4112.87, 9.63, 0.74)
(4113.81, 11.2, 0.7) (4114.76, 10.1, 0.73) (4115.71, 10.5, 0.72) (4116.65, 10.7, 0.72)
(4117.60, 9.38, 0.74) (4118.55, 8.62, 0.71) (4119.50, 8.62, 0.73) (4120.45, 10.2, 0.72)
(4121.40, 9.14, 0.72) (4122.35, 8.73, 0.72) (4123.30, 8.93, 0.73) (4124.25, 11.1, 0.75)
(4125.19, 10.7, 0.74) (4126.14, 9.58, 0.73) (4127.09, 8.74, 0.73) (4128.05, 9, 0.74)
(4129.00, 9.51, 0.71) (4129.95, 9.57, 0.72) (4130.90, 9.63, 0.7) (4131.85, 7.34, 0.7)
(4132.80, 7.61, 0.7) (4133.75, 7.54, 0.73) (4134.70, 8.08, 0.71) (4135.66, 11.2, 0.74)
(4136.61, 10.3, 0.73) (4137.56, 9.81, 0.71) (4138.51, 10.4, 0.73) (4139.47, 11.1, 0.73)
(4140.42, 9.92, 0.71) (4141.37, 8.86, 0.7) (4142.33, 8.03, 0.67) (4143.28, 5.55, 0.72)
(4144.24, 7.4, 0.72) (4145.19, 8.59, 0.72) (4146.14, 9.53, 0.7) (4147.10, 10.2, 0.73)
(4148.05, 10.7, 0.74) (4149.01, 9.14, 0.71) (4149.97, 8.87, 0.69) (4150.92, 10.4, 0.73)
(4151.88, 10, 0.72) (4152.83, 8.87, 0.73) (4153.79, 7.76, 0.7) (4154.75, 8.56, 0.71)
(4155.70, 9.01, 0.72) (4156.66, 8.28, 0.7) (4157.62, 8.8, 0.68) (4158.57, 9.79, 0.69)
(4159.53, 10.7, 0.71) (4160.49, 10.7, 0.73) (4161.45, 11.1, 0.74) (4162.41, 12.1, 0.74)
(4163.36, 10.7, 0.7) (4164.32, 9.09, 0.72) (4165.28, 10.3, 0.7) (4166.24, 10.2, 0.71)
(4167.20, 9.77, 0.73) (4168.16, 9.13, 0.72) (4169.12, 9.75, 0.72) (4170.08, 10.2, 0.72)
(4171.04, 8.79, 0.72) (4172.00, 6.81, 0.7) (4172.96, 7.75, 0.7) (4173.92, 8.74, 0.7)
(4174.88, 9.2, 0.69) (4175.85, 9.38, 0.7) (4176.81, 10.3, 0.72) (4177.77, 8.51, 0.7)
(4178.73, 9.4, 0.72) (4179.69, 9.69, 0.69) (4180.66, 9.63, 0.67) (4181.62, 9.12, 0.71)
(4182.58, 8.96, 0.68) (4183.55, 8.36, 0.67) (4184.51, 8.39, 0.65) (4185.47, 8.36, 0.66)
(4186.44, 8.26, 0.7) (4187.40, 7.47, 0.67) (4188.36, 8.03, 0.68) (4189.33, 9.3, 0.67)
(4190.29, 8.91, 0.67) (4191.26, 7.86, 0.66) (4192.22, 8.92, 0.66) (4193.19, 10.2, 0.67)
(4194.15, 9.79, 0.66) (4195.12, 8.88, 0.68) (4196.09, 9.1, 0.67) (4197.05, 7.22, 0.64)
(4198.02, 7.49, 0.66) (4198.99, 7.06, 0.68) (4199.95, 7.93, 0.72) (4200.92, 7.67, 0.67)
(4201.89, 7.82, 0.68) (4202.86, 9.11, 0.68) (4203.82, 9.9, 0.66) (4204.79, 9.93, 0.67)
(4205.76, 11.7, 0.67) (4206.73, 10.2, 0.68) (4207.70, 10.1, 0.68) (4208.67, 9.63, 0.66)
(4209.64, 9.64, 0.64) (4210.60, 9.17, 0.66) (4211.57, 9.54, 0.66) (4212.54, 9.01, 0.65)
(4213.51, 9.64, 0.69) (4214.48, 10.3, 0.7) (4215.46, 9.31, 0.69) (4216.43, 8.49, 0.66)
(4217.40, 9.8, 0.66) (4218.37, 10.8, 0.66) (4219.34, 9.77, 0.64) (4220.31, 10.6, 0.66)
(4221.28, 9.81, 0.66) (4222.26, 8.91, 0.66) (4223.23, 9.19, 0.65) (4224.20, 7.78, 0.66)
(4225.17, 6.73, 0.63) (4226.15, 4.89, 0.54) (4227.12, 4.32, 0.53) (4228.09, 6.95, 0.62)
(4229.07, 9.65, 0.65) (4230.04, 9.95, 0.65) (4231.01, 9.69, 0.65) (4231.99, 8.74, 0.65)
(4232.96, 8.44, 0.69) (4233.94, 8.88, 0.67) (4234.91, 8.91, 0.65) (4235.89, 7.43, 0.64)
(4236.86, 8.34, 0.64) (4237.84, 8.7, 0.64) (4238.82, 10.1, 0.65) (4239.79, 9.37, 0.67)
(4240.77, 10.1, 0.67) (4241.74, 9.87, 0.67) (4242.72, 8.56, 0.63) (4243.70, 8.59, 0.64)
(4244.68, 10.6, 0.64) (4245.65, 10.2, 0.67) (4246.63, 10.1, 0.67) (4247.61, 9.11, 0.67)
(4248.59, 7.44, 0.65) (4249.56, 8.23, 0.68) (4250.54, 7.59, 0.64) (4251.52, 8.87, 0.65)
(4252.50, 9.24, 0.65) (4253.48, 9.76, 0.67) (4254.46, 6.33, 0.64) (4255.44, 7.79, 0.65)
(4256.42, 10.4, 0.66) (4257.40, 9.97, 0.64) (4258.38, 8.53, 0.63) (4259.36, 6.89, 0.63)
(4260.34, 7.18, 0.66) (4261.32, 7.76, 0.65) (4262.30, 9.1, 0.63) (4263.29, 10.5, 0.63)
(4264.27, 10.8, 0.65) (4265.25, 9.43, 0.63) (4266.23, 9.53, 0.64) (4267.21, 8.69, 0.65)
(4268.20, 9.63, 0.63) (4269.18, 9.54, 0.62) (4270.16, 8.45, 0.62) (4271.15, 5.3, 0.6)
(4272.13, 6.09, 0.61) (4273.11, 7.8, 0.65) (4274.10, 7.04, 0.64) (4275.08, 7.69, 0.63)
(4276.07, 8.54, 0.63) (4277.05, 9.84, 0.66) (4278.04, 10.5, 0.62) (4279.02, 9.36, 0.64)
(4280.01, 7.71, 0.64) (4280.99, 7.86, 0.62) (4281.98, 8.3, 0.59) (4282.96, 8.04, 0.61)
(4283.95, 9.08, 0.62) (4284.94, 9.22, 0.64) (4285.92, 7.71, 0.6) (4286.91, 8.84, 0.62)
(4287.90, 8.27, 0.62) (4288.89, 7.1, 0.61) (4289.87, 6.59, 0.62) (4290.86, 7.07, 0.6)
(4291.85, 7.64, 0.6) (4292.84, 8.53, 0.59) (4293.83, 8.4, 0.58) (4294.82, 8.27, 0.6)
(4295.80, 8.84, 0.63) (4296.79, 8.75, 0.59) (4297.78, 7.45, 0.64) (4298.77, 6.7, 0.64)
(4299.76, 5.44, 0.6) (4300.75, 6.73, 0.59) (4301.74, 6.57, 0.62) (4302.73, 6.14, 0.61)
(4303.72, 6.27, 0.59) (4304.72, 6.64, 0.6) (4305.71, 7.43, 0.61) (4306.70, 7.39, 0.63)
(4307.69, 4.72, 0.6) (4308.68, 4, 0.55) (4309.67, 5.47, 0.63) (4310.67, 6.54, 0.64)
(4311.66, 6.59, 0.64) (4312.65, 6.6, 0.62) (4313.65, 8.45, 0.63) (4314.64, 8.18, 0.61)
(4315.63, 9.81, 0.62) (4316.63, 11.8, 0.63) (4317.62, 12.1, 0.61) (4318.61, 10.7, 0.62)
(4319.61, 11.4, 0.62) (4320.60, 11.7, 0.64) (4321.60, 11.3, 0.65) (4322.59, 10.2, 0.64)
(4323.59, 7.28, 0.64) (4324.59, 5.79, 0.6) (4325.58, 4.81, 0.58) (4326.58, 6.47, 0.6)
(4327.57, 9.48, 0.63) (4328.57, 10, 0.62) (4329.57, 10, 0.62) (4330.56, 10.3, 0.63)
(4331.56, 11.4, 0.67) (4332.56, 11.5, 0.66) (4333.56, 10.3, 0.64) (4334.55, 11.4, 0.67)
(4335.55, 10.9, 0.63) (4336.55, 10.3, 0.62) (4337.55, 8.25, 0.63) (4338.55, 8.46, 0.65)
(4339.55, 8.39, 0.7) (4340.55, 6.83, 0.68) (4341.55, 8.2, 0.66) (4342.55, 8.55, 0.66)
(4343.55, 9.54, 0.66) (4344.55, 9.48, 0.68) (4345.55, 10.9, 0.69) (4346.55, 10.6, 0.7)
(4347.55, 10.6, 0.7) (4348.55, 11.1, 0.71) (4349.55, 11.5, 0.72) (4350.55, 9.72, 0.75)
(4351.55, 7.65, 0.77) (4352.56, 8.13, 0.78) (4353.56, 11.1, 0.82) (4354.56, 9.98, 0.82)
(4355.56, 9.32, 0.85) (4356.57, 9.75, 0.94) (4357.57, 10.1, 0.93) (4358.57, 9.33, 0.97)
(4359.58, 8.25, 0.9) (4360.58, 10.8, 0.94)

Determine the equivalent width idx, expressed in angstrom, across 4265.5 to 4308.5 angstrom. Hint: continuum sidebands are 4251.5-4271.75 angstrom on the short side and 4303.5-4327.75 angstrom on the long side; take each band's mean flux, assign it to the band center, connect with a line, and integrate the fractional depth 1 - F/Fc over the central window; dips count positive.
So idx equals 3.2 angstrom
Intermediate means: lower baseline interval 8.73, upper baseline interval 8.05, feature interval 7.79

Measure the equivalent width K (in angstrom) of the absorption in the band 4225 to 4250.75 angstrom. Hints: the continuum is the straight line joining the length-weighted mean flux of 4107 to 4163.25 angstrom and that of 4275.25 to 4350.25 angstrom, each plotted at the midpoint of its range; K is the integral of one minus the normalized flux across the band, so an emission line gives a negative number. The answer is 1.0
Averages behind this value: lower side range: 9.48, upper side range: 8.58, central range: 8.61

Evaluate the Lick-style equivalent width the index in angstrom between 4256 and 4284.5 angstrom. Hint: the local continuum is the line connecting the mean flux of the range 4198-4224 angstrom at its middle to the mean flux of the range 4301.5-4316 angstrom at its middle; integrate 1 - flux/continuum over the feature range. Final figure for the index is -3.1 angstrom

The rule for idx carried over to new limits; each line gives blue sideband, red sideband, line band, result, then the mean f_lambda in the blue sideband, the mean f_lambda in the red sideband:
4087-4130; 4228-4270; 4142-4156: 0.8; 9.51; 8.98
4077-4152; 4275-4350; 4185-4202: 1.2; 9.3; 8.57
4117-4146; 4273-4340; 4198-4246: -1.5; 9.12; 8.36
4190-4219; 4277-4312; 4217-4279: -2.8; 9.17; 7.47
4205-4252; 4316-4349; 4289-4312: 6.3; 9.04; 9.7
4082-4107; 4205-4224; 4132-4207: 3.3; 9.21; 9.74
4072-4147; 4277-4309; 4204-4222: -3.3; 9.27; 7.61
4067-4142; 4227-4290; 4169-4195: 0.3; 9.31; 8.64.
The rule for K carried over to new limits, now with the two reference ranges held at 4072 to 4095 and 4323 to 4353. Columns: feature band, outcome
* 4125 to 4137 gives 0.4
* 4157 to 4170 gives -1.0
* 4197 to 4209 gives 0.5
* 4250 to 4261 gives 1.1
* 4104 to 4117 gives -0.8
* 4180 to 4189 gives 0.8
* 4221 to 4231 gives 1.6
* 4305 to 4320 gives 2.0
